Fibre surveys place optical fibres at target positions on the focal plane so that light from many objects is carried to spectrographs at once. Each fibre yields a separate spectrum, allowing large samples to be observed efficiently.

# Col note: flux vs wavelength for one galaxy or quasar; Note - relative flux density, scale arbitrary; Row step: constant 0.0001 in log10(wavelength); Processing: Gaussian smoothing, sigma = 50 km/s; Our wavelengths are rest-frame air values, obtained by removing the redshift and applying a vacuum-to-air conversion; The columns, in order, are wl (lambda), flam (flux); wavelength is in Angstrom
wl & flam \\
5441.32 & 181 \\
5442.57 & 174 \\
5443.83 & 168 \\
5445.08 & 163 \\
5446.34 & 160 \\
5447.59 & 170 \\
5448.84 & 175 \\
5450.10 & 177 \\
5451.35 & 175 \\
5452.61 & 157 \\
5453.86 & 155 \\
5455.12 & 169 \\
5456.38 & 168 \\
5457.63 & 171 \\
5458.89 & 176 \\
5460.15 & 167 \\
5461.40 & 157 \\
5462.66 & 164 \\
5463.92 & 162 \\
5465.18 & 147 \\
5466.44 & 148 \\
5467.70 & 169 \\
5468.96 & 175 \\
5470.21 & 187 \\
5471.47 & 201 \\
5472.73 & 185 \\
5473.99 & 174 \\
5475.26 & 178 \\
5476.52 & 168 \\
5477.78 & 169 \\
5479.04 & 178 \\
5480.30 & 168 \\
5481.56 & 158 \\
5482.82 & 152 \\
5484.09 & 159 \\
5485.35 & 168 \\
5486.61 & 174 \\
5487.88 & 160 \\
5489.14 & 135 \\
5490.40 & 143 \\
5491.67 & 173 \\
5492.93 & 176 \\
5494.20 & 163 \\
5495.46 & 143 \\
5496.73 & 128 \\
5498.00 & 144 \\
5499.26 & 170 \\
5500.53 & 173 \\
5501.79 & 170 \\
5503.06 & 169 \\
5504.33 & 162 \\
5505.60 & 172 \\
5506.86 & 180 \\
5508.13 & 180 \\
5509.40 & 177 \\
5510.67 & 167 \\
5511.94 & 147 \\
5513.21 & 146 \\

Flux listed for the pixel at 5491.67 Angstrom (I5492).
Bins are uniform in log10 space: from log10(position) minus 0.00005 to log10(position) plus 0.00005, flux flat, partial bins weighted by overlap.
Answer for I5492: 173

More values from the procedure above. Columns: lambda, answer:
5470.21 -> 187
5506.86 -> 180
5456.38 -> 168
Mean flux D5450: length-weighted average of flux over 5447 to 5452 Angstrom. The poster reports 174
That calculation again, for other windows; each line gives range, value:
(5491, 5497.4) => 156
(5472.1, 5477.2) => 176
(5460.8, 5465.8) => 157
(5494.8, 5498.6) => 138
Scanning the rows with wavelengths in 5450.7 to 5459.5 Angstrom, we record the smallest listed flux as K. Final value 155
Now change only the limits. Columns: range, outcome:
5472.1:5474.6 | 174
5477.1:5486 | 152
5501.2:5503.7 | 169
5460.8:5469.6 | 147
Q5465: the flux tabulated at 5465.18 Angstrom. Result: 147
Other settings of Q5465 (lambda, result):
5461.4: 157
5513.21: 146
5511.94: 147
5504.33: 162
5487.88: 160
